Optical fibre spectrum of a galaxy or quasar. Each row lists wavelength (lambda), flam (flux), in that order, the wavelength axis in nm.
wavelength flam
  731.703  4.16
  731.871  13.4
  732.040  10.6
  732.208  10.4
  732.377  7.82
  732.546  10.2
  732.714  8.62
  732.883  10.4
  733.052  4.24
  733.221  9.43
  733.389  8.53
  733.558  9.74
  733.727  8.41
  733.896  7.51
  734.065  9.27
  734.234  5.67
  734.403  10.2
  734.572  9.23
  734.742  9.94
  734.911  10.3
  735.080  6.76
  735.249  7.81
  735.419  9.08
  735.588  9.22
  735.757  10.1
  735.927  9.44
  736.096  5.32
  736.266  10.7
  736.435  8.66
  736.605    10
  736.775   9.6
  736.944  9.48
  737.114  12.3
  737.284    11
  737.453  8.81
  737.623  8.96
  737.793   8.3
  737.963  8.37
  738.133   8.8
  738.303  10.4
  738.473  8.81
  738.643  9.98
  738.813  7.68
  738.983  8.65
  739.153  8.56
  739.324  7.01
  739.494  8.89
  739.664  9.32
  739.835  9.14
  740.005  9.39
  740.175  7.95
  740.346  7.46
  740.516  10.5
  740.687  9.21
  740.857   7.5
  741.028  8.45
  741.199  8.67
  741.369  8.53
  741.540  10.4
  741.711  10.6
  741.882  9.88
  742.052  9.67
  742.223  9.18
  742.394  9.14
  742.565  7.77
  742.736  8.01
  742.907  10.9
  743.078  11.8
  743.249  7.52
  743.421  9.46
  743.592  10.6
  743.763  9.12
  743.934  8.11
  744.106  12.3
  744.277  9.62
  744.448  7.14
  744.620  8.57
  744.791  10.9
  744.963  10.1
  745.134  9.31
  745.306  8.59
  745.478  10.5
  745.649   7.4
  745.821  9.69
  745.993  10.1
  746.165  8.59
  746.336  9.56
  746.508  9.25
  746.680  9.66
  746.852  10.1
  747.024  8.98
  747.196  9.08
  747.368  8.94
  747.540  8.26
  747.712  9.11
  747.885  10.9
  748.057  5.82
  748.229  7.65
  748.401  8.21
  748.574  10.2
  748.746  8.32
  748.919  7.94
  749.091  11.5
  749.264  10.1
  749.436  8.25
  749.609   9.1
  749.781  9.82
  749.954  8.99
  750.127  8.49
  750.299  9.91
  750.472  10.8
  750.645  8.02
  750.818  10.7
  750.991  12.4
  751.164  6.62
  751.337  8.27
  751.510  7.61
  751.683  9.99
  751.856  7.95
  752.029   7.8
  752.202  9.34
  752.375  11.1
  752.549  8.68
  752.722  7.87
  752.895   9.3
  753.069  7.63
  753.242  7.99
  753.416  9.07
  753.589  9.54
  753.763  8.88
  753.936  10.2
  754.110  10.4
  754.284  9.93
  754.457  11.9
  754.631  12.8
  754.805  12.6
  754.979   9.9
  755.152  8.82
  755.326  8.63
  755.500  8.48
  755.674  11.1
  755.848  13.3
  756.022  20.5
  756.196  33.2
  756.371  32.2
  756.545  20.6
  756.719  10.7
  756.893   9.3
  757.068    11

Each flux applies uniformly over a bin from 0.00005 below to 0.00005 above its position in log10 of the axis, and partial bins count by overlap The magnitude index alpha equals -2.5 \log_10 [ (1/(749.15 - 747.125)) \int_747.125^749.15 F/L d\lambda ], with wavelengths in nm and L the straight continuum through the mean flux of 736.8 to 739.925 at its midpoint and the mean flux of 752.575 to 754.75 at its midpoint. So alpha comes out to 0.08 mag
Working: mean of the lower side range 9.15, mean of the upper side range 9.64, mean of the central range 8.79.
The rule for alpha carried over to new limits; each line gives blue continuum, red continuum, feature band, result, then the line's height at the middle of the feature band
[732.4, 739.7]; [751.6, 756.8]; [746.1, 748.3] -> 0.208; 10.8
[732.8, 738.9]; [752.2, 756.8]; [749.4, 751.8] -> 0.261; 11.7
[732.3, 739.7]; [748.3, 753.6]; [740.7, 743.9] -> -0.036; 8.97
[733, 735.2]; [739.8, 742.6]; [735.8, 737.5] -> -0.106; 8.67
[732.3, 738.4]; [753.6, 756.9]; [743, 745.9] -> 0.185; 11.2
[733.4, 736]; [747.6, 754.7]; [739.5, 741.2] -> 0.025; 8.97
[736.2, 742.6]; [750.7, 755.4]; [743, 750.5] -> 0.007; 9.33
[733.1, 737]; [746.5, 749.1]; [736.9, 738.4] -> -0.087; 8.86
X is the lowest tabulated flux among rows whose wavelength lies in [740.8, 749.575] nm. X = 5.82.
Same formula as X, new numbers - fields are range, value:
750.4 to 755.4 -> 6.62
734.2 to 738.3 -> 5.32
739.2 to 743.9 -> 7.01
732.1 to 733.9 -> 4.24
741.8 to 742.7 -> 7.77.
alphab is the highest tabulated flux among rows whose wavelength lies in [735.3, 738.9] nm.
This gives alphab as 12.3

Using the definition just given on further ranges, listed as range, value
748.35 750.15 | 11.5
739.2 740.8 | 10.5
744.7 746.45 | 10.9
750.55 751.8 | 12.4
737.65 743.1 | 11.8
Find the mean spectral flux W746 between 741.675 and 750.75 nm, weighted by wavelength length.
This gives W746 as 9.27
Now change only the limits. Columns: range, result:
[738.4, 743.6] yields 9.03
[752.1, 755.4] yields 9.71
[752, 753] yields 9.06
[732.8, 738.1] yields 8.93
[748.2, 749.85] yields 9.15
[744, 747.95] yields 9.4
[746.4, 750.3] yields 9.05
